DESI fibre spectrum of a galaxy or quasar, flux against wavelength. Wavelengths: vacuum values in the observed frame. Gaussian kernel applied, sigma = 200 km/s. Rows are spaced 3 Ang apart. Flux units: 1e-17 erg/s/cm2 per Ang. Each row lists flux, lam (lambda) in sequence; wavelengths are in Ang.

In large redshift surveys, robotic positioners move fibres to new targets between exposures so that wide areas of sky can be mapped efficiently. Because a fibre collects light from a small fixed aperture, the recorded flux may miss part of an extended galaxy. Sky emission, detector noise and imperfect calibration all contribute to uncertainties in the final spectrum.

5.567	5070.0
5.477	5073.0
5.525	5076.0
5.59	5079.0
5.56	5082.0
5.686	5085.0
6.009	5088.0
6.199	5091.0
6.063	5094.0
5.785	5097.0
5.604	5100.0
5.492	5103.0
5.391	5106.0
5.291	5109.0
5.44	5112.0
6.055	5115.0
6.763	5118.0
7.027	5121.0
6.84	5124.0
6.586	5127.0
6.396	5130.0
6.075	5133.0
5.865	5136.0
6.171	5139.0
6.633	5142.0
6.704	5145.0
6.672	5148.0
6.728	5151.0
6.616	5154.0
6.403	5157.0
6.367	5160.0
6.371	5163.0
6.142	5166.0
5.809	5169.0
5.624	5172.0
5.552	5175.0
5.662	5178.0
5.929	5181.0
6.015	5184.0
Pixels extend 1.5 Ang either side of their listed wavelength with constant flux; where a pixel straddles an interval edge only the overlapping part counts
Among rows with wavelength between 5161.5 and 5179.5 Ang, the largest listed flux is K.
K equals 6.371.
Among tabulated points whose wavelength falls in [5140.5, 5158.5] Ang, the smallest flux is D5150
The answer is 6.403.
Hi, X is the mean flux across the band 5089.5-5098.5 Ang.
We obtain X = 6.02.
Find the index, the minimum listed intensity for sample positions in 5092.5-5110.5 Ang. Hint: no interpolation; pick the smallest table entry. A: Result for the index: 5.291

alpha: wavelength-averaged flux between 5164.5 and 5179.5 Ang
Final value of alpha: 5.76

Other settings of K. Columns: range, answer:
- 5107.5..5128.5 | 7.027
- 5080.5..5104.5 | 6.199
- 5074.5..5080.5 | 5.59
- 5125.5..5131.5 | 6.586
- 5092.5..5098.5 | 6.063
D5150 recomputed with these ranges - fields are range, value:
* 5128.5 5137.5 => 5.865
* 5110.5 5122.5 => 5.44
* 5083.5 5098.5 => 5.686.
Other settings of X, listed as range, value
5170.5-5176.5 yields 5.59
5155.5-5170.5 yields 6.22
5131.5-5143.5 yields 6.19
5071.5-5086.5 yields 5.57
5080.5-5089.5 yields 5.75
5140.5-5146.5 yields 6.67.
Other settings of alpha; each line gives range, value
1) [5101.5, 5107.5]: 5.44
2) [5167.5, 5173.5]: 5.72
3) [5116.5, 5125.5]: 6.88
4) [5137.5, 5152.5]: 6.58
